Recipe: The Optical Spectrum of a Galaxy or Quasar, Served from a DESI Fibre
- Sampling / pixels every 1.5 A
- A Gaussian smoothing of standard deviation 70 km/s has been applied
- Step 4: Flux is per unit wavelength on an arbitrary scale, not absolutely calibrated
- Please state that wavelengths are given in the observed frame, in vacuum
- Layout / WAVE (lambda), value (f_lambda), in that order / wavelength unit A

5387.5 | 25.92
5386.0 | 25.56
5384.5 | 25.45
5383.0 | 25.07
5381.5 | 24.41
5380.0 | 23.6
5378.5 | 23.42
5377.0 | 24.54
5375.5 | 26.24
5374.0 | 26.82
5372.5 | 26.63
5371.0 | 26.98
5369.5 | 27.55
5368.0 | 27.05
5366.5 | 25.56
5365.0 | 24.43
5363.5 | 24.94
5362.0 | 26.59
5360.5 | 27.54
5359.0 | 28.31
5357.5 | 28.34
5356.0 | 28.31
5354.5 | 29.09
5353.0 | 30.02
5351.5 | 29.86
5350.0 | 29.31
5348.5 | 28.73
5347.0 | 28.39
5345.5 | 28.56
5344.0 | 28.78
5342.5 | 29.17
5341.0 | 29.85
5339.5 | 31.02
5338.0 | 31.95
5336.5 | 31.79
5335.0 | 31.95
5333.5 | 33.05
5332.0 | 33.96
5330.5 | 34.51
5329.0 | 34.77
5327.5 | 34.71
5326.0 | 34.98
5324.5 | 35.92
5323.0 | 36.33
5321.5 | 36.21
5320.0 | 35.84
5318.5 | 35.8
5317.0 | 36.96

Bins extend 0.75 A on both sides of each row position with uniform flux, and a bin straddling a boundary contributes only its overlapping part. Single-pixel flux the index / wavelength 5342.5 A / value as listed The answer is 29.17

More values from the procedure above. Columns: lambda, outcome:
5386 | 25.56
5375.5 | 26.24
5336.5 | 31.79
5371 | 26.98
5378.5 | 23.42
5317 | 36.96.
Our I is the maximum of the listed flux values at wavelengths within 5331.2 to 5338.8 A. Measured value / 33.96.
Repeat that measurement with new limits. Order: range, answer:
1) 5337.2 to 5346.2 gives 31.95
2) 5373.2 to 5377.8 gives 26.82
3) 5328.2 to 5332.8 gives 34.77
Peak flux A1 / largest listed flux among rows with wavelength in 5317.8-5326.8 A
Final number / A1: 36.33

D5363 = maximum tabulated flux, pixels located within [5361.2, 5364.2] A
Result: 26.59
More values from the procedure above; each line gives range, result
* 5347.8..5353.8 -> 30.02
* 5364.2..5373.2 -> 27.55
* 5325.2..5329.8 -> 34.98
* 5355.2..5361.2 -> 28.34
